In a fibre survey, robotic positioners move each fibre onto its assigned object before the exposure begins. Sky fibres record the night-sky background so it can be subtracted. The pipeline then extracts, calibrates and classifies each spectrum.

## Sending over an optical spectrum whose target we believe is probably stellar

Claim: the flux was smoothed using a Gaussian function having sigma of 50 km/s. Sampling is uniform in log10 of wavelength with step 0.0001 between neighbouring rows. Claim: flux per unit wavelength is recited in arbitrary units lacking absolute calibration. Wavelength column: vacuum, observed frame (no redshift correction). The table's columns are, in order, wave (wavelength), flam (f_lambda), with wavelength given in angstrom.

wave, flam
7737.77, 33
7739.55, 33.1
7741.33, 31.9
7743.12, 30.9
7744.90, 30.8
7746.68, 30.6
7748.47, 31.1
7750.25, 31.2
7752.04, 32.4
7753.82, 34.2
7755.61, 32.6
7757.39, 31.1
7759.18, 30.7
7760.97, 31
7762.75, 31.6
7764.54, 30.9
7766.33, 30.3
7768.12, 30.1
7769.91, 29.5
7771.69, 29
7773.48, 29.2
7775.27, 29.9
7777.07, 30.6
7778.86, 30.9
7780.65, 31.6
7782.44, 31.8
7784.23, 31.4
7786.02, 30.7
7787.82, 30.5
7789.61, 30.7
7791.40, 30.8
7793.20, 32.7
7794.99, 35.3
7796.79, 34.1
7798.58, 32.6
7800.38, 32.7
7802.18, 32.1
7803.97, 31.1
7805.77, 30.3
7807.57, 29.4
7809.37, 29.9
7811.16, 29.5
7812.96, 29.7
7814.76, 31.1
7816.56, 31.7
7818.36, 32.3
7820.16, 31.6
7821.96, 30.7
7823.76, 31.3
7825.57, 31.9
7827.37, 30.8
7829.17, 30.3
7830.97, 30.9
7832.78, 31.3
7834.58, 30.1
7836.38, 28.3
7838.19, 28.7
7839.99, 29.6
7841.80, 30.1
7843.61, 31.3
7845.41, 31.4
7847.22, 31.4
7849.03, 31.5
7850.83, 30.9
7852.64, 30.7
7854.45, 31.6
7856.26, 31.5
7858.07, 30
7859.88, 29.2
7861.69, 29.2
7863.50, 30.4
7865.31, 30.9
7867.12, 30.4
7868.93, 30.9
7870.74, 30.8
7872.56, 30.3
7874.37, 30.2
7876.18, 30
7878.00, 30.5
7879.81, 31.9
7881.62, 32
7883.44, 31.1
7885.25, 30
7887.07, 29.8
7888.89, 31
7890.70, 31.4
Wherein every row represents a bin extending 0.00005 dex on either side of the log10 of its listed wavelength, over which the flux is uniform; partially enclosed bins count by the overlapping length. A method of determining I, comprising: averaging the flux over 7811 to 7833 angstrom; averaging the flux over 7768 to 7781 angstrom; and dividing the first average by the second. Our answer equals 1.03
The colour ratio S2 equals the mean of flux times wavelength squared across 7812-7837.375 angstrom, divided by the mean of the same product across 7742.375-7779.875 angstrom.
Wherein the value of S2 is 1.01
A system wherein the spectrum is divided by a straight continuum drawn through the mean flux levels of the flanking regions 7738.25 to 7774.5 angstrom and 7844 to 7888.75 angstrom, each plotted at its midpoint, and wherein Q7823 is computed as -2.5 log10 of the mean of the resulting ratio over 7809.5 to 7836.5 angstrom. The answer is 0.00 mag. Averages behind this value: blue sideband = 31.1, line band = 30.8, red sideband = 30.7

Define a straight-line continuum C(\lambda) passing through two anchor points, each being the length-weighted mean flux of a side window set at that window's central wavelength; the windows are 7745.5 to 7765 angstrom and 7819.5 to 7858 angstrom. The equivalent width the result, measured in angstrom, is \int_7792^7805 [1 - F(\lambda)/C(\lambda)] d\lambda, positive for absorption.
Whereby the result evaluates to -0.7 angstrom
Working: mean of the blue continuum 31.6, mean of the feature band 32.9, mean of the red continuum 30.7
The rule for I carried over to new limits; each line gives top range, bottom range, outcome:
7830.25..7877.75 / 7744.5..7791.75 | 0.98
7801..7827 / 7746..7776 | 1.00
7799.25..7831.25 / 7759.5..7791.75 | 1.01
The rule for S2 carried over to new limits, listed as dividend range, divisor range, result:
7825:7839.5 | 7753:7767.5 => 0.98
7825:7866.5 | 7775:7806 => 0.98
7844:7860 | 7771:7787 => 1.03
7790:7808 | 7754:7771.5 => 1.05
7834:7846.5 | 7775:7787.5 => 0.98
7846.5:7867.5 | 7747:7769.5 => 1.00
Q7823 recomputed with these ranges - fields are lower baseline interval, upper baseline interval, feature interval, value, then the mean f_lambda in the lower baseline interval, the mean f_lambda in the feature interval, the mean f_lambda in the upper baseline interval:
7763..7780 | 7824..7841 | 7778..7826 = -0.044 mag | 30.1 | 31.4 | 30.2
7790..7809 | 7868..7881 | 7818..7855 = 0.021 mag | 32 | 30.8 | 30.7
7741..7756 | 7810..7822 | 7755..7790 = 0.026 mag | 31.7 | 30.7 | 31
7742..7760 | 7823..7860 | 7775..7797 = -0.013 mag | 31.6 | 31.6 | 30.6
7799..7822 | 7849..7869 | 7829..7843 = 0.030 mag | 31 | 29.9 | 30.6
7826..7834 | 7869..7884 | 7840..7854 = -0.003 mag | 30.9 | 31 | 30.8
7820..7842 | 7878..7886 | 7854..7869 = 0.017 mag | 30.4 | 30.4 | 31.2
